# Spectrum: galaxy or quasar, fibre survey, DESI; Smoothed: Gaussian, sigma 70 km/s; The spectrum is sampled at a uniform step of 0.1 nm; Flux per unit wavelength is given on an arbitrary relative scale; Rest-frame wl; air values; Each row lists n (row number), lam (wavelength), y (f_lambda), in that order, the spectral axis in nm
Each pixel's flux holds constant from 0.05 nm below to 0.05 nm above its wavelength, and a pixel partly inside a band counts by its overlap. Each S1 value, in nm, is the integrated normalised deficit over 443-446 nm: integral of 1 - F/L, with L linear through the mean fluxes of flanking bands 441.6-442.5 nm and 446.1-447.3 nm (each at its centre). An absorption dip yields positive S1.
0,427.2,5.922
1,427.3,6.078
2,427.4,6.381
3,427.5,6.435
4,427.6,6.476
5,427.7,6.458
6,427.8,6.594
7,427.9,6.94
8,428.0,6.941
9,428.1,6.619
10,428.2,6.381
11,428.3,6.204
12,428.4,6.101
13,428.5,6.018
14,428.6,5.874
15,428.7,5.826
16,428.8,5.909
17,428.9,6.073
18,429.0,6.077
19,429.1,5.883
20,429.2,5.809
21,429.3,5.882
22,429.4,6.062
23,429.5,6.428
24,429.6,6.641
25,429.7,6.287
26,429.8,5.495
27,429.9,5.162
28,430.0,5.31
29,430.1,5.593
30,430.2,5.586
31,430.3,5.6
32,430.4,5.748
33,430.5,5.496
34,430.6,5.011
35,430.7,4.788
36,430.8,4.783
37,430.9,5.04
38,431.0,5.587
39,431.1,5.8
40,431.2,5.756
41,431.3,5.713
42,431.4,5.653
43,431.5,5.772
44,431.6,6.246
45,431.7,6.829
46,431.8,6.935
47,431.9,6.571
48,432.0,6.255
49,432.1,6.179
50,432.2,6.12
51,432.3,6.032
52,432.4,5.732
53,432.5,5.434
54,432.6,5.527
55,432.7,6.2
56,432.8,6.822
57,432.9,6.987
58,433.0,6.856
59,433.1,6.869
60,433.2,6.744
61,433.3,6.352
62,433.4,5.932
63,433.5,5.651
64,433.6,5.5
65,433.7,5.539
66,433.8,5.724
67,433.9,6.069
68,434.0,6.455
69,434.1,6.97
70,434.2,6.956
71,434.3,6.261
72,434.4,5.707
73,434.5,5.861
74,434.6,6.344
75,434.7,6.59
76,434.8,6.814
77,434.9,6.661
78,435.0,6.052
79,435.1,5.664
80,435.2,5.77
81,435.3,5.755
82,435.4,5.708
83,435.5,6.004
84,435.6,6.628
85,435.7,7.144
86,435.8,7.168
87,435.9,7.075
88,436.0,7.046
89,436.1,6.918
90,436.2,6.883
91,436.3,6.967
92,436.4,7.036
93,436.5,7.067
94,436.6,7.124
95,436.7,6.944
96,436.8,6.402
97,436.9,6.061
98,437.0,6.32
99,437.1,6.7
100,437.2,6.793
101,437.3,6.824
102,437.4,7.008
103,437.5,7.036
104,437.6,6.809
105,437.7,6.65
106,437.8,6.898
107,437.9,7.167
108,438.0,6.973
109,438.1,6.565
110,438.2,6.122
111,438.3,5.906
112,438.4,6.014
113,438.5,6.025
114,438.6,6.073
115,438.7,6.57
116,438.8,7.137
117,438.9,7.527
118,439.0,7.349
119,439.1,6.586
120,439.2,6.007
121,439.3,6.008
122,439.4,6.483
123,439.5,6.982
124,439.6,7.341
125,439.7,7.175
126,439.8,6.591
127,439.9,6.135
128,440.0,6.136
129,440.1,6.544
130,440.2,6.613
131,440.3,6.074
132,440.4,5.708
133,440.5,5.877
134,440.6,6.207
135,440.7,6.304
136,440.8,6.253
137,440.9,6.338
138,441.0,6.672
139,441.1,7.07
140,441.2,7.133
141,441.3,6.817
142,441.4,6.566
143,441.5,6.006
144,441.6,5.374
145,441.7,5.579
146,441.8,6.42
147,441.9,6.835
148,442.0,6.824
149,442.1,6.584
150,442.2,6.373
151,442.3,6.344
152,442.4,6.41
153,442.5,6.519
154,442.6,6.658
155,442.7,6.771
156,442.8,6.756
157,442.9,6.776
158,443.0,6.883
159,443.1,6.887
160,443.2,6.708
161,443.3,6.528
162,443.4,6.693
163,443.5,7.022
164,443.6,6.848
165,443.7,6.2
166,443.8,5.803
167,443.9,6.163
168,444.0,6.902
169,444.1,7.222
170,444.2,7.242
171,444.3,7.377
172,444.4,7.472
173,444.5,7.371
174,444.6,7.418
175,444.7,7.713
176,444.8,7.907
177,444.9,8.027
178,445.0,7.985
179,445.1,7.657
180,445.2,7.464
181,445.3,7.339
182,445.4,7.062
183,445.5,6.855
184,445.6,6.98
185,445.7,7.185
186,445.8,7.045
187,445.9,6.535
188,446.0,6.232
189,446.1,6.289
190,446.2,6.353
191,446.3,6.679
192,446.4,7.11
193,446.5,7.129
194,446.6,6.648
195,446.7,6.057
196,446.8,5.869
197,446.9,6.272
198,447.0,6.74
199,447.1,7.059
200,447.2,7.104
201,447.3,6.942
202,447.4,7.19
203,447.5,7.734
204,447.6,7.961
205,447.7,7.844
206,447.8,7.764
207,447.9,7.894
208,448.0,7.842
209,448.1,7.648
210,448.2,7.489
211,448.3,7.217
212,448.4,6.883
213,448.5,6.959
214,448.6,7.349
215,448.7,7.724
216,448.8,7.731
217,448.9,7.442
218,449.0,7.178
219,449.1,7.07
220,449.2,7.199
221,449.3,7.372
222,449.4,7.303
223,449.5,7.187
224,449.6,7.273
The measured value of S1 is -0.26 nm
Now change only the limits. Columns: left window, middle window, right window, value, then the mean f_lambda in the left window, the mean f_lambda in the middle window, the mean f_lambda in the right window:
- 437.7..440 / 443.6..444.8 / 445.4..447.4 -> -0.061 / 6.61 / 7.02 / 6.71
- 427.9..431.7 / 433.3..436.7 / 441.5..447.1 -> -0.118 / 5.84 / 6.4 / 6.8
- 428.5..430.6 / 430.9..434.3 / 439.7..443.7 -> -0.096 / 5.82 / 6.16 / 6.49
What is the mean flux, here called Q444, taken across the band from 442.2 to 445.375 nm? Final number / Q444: 6.99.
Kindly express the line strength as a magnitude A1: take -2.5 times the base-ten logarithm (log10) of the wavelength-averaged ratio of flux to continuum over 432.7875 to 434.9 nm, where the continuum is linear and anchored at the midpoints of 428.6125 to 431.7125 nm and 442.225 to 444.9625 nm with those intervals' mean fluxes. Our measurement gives -0.05 mag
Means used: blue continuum 5.73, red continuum 6.91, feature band 6.33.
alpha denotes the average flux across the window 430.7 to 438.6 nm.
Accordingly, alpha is 6.34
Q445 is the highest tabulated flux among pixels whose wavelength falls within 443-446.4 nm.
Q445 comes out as 8.027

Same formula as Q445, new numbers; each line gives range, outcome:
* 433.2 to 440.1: 7.527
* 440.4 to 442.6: 7.133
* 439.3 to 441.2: 7.341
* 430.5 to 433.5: 6.987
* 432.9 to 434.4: 6.97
